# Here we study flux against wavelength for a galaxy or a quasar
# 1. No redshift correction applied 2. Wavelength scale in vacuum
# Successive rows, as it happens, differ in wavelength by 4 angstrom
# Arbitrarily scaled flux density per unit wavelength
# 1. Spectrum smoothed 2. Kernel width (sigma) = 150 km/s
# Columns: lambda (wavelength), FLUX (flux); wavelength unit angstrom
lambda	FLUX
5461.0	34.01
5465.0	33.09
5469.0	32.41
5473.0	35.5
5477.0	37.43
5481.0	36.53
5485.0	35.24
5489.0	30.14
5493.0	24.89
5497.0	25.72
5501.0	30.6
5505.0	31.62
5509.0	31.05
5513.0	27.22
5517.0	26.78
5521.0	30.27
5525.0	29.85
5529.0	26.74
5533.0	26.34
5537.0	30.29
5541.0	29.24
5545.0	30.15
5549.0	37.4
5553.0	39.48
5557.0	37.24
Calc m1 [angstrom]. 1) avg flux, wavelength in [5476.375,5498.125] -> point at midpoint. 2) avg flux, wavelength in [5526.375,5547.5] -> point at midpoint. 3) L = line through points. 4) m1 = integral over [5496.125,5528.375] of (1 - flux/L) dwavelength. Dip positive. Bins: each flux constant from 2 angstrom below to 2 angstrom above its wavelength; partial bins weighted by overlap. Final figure 1.1 angstrom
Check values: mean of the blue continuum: 31.5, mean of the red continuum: 28.8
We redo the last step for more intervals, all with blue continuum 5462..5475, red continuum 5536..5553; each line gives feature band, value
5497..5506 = 0.9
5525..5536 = 1.8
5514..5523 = 1.3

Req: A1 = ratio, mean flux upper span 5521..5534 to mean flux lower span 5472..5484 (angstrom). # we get 0.77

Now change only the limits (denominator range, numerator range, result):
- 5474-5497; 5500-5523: 0.91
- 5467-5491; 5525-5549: 0.85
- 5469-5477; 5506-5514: 0.84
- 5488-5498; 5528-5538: 1.03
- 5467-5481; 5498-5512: 0.86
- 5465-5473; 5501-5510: 0.94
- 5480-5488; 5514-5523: 0.81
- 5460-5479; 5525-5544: 0.82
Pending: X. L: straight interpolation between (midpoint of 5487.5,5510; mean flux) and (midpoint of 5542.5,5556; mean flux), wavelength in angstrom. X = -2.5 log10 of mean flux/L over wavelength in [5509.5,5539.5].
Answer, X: 0.14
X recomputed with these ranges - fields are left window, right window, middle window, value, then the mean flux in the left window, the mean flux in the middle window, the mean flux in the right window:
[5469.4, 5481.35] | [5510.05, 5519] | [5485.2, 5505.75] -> 0.09 mag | 35.9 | 29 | 27.4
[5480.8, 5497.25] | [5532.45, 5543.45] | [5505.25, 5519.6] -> 0.03 mag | 30.4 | 28.8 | 29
